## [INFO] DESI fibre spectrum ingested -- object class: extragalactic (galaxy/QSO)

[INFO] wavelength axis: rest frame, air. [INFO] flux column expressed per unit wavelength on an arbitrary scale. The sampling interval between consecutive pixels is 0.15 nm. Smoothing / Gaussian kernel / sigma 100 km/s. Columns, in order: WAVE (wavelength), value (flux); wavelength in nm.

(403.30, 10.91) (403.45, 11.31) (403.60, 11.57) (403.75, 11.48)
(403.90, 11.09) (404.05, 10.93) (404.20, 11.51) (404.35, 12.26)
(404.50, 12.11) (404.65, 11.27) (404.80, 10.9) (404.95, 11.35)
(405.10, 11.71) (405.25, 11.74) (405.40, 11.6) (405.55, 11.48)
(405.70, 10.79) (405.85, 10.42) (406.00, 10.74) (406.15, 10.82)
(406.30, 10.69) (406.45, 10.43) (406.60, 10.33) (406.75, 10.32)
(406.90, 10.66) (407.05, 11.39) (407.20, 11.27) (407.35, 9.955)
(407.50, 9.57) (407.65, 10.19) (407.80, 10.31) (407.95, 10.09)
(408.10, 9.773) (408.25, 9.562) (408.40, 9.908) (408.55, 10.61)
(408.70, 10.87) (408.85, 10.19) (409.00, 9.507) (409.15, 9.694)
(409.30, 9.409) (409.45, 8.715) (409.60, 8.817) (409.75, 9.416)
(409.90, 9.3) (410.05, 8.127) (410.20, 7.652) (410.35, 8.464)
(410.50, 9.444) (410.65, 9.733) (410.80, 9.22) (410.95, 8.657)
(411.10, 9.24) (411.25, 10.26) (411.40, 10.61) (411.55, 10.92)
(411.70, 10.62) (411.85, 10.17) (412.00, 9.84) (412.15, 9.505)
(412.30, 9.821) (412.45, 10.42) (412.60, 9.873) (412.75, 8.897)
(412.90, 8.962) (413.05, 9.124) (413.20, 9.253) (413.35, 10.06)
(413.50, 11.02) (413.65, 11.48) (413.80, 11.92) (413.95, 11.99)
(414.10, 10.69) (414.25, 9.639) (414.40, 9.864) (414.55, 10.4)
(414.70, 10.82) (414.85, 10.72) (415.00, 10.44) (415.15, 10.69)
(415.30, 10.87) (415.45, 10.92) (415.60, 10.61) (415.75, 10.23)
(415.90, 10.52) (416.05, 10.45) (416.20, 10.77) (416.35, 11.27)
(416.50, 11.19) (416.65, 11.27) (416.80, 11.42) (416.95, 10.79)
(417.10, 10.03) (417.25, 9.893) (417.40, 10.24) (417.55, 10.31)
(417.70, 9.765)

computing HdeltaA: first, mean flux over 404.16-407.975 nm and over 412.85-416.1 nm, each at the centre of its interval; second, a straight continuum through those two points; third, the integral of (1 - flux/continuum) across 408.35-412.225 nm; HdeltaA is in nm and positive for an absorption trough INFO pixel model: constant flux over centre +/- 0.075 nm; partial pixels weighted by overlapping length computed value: 0.412 nm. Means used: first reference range 10.9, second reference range 10.5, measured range 9.57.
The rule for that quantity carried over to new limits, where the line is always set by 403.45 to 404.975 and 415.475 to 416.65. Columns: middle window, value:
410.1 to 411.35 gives 0.22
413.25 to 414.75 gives 0.02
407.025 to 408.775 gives 0.15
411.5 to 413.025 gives 0.16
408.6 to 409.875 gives 0.18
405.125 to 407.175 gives 0.08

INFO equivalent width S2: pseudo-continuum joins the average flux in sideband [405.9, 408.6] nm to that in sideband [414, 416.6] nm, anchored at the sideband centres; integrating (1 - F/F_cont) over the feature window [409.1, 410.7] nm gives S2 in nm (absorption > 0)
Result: 0.228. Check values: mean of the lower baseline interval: 10.4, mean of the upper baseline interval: 10.6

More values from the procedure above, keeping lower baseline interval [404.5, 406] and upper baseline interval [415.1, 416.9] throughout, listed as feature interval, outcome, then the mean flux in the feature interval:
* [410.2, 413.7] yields 0.400 nm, 9.75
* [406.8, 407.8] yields 0.063 nm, 10.5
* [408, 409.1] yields 0.107 nm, 10.1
